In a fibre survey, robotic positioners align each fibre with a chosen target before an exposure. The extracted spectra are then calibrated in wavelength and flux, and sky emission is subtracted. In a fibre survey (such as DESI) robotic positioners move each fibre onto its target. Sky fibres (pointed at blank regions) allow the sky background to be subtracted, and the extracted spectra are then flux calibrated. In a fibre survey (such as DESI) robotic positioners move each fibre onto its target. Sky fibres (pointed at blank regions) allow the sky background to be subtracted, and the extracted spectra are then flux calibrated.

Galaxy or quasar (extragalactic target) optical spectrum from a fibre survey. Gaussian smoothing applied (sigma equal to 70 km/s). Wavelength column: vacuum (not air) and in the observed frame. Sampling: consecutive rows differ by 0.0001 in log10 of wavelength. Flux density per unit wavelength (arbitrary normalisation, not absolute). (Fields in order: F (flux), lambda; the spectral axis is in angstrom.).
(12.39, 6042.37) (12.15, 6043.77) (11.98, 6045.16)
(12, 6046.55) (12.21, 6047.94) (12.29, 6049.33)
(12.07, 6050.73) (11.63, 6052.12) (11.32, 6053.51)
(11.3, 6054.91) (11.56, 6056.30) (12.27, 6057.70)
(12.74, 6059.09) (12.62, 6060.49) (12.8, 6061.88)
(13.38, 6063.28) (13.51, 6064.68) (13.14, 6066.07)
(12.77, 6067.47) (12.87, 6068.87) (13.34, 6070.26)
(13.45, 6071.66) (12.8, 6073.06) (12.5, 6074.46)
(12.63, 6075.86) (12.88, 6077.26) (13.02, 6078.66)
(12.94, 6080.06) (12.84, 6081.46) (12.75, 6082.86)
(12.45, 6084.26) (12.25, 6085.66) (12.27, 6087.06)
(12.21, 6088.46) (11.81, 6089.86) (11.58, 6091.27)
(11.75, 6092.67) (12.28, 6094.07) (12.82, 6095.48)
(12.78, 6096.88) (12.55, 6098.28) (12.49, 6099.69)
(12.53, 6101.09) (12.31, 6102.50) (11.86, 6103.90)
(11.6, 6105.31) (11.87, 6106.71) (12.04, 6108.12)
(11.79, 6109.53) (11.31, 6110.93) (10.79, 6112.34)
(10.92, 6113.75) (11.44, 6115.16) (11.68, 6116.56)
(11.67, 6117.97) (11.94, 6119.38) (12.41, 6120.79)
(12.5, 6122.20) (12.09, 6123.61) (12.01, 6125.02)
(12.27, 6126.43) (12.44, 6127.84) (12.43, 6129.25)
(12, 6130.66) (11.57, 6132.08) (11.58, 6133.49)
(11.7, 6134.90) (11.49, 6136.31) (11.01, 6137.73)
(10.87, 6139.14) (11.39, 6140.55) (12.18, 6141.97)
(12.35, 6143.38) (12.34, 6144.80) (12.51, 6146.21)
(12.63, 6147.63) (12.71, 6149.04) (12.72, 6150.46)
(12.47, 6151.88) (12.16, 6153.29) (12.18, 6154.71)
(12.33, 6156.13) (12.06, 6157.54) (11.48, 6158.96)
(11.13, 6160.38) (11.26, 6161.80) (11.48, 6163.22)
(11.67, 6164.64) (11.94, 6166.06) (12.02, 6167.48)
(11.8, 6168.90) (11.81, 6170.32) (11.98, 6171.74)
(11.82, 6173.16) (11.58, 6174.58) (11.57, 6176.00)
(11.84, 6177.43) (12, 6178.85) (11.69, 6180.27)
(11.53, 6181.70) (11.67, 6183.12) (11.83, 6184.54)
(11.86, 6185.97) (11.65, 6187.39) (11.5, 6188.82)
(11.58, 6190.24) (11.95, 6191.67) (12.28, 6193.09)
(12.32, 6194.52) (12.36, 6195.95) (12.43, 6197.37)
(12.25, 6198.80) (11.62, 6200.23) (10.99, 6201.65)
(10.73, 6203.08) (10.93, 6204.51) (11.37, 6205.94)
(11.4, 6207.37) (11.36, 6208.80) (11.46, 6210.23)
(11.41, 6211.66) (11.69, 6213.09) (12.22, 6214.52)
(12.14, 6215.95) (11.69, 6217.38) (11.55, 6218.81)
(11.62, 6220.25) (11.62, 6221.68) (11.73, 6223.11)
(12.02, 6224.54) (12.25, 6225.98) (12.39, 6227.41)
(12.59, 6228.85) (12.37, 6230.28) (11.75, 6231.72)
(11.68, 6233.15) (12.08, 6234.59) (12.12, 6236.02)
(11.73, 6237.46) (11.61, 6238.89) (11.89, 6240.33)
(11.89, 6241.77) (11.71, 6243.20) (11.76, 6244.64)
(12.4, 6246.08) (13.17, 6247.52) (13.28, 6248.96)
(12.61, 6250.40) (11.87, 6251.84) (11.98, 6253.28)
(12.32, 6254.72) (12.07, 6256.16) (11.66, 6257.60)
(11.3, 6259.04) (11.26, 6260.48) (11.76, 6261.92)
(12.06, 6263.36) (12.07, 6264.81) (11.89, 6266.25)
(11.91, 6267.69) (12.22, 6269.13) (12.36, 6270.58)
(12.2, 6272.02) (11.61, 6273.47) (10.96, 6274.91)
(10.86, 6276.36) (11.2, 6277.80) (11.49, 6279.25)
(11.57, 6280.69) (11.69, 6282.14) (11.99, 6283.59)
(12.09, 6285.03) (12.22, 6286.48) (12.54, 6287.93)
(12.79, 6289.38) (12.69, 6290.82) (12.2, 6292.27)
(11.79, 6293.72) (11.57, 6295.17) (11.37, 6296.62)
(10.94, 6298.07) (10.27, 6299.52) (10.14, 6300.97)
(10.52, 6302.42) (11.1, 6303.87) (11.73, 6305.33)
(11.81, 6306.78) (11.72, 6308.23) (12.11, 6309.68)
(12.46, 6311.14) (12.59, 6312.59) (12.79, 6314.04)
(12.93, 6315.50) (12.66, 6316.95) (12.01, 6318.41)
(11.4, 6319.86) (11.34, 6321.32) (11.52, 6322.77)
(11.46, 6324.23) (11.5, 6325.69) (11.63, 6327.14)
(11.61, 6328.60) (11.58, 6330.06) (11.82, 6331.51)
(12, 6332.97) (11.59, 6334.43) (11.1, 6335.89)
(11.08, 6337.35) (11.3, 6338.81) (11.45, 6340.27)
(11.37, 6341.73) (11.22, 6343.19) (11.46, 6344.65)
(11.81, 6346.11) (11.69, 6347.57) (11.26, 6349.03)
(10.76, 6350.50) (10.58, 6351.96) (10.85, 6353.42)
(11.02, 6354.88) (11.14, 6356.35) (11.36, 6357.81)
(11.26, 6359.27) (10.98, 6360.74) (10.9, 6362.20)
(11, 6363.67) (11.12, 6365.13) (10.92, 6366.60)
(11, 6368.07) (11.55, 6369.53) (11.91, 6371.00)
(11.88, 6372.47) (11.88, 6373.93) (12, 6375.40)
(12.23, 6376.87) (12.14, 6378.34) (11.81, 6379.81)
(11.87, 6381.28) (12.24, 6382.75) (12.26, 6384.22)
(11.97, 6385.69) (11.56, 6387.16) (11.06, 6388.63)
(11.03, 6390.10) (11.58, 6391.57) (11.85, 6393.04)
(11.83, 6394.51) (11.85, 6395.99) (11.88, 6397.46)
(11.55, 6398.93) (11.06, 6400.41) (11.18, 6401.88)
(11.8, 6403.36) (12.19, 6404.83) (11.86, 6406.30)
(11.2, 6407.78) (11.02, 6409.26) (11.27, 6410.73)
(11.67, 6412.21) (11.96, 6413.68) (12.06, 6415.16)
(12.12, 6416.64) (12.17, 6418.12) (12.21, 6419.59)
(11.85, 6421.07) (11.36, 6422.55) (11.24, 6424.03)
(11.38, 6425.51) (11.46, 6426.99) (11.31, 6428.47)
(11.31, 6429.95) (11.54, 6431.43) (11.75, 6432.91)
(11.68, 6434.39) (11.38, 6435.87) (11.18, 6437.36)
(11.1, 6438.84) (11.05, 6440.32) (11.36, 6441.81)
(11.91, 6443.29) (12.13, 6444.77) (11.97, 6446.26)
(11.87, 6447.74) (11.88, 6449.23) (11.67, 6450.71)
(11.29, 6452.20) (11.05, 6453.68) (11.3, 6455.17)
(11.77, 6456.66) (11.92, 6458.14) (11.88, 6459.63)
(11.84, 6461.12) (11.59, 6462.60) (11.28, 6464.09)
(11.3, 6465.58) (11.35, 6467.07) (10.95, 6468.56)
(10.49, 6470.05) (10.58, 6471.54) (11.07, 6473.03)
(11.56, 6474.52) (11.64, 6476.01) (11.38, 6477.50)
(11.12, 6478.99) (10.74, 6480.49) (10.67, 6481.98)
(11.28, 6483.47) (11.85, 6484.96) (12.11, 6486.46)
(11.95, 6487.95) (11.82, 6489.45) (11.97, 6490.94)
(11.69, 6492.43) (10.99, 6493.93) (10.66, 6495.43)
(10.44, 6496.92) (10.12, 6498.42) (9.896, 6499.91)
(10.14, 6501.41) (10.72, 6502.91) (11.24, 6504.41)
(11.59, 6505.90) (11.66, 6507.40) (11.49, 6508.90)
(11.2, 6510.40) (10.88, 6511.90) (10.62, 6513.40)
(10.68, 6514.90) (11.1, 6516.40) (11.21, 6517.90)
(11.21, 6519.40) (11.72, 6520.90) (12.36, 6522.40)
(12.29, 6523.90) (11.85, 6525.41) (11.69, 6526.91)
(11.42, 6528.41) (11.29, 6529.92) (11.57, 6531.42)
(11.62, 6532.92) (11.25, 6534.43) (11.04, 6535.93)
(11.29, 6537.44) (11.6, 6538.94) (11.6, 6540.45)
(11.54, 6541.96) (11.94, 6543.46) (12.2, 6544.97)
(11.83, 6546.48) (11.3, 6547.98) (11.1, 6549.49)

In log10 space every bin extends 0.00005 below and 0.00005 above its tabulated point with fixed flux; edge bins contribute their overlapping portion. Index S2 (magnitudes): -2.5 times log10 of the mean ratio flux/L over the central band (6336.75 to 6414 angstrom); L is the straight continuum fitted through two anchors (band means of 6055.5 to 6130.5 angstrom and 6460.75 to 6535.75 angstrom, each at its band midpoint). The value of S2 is 0.009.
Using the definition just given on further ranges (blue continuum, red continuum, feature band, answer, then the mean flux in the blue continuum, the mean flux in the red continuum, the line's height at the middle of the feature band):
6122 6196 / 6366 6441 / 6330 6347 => 0.021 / 11.9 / 11.6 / 11.7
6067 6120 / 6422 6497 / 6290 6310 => 0.034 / 12.3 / 11.4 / 11.8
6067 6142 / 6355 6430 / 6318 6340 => 0.018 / 12.1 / 11.6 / 11.7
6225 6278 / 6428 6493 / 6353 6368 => 0.063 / 12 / 11.5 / 11.7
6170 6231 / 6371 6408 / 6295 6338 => 0.015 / 11.8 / 11.8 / 11.8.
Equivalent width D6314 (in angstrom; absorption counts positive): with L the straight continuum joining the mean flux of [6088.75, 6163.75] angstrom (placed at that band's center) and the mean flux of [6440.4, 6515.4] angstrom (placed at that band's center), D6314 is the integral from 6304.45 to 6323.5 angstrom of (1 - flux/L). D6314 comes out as -0.8 angstrom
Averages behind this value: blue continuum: 12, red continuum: 11.3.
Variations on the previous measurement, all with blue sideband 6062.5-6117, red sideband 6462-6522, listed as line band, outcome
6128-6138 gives 0.4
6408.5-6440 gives -0.6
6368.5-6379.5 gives -0.4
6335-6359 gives 0.8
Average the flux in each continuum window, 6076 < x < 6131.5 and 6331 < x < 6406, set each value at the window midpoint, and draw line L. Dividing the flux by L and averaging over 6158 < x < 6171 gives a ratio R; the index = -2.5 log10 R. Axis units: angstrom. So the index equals 0.03 mag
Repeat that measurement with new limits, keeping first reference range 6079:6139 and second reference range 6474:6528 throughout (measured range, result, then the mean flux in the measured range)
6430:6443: 0.000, 11.4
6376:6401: -0.025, 11.8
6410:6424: -0.037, 11.8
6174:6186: 0.015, 11.7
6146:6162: -0.020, 12.2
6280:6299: -0.025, 11.9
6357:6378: 0.008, 11.4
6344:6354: 0.034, 11.2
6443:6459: -0.032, 11.7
